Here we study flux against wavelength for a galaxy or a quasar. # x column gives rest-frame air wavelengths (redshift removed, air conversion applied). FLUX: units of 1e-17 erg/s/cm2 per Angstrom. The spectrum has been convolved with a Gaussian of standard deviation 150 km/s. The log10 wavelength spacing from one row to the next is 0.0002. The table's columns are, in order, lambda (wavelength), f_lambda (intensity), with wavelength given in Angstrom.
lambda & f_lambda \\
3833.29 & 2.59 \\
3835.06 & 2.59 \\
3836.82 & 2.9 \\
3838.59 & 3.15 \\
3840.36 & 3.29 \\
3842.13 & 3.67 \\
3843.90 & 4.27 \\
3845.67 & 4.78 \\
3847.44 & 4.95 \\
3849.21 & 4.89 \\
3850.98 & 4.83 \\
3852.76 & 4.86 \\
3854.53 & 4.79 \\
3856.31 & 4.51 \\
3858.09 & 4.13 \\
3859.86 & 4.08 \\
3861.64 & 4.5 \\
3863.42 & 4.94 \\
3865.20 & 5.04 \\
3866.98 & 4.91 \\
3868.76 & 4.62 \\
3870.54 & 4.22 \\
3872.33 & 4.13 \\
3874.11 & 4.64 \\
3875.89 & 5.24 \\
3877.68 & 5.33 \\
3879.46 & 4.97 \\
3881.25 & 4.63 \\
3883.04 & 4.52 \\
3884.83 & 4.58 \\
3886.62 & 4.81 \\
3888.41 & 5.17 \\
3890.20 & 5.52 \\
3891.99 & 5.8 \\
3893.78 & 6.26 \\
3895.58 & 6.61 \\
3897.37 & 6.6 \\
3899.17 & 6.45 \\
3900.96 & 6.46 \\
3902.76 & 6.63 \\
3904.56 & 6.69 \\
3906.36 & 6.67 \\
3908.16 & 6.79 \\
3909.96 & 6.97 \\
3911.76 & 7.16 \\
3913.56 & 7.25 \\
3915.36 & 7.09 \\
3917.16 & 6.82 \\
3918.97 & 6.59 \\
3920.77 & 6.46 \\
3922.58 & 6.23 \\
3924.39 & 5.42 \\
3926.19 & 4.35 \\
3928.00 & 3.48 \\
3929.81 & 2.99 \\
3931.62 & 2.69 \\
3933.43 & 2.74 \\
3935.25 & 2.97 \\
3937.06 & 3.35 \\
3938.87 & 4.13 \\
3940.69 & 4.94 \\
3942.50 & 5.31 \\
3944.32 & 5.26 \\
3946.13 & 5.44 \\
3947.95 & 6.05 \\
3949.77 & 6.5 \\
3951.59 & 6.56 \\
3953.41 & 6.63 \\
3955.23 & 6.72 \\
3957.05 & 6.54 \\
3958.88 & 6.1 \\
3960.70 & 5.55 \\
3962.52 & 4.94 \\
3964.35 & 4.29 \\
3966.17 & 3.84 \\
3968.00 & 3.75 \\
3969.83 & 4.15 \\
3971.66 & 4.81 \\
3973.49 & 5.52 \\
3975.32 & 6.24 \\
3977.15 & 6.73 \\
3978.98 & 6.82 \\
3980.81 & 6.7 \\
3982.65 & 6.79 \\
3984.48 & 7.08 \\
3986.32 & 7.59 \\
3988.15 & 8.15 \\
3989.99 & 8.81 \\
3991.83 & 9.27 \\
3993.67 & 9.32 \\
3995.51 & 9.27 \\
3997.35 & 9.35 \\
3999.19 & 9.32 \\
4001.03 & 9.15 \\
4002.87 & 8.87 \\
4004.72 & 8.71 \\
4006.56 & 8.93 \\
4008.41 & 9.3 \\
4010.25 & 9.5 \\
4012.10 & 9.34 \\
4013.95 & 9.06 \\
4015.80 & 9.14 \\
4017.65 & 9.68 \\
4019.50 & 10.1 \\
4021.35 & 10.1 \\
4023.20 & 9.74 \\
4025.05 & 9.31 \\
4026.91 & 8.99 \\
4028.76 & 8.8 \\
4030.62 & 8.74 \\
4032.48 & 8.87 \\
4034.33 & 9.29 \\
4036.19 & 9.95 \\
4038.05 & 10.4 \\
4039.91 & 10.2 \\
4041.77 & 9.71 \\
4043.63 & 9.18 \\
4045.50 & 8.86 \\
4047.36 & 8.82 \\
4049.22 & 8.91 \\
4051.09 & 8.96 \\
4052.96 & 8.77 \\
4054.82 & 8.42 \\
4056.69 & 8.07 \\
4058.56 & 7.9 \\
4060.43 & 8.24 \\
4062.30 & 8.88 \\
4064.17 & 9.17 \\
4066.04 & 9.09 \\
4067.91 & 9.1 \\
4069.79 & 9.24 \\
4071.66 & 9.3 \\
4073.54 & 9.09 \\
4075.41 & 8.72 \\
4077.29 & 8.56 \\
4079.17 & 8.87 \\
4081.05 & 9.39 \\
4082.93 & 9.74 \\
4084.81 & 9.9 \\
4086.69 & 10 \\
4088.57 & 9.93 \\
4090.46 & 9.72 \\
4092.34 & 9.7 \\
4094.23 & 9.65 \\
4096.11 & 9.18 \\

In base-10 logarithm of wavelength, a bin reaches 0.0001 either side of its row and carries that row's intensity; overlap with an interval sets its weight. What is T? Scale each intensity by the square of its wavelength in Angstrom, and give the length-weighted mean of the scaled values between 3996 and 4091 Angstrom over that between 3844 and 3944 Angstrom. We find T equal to 1.91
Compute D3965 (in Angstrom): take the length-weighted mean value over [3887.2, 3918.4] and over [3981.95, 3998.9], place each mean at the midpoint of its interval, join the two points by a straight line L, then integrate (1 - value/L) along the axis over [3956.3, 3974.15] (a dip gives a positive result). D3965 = 6.7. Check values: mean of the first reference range 6.51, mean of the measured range 4.92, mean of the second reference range 8.46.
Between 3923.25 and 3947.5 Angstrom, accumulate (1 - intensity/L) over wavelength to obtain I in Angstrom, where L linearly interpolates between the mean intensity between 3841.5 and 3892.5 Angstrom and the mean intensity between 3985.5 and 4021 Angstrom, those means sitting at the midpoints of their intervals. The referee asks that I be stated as 9.8 Angstrom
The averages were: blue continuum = 4.73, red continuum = 9.12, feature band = 4.14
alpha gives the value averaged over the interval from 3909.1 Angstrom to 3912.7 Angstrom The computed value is 7.07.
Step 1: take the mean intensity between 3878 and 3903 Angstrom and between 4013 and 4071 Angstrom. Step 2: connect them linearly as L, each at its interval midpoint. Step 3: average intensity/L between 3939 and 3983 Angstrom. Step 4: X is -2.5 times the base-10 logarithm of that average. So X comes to 0.27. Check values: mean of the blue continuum 5.61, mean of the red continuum 9.15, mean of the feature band 5.63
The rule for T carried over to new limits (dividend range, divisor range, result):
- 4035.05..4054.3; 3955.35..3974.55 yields 1.94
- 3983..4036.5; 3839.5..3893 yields 2.08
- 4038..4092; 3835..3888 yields 2.27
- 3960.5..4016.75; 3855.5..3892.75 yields 1.66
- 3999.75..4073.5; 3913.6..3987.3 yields 1.76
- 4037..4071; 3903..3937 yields 1.76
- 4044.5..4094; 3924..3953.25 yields 2.12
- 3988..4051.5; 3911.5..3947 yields 1.95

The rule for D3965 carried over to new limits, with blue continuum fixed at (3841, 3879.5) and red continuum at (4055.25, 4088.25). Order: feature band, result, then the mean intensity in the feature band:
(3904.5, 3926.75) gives -2.9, 6.53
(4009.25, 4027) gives -3.6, 9.52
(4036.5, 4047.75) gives -1.6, 9.58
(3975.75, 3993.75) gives -1.0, 7.61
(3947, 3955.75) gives 0.1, 6.47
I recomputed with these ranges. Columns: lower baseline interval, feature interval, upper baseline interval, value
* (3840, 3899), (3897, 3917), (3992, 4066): -3.09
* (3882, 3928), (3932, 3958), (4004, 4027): 7.67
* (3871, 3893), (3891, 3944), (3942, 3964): -1.83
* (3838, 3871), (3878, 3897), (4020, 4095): -0.30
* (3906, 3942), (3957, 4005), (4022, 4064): 1.35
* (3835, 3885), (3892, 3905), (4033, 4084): -2.76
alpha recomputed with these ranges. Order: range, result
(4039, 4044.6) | 9.68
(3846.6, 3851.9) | 4.89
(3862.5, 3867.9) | 4.96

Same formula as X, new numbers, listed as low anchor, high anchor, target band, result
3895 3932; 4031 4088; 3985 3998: -0.139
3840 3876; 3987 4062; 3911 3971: 0.283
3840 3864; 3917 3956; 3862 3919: -0.204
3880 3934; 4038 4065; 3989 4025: -0.175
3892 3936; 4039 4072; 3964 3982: 0.311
